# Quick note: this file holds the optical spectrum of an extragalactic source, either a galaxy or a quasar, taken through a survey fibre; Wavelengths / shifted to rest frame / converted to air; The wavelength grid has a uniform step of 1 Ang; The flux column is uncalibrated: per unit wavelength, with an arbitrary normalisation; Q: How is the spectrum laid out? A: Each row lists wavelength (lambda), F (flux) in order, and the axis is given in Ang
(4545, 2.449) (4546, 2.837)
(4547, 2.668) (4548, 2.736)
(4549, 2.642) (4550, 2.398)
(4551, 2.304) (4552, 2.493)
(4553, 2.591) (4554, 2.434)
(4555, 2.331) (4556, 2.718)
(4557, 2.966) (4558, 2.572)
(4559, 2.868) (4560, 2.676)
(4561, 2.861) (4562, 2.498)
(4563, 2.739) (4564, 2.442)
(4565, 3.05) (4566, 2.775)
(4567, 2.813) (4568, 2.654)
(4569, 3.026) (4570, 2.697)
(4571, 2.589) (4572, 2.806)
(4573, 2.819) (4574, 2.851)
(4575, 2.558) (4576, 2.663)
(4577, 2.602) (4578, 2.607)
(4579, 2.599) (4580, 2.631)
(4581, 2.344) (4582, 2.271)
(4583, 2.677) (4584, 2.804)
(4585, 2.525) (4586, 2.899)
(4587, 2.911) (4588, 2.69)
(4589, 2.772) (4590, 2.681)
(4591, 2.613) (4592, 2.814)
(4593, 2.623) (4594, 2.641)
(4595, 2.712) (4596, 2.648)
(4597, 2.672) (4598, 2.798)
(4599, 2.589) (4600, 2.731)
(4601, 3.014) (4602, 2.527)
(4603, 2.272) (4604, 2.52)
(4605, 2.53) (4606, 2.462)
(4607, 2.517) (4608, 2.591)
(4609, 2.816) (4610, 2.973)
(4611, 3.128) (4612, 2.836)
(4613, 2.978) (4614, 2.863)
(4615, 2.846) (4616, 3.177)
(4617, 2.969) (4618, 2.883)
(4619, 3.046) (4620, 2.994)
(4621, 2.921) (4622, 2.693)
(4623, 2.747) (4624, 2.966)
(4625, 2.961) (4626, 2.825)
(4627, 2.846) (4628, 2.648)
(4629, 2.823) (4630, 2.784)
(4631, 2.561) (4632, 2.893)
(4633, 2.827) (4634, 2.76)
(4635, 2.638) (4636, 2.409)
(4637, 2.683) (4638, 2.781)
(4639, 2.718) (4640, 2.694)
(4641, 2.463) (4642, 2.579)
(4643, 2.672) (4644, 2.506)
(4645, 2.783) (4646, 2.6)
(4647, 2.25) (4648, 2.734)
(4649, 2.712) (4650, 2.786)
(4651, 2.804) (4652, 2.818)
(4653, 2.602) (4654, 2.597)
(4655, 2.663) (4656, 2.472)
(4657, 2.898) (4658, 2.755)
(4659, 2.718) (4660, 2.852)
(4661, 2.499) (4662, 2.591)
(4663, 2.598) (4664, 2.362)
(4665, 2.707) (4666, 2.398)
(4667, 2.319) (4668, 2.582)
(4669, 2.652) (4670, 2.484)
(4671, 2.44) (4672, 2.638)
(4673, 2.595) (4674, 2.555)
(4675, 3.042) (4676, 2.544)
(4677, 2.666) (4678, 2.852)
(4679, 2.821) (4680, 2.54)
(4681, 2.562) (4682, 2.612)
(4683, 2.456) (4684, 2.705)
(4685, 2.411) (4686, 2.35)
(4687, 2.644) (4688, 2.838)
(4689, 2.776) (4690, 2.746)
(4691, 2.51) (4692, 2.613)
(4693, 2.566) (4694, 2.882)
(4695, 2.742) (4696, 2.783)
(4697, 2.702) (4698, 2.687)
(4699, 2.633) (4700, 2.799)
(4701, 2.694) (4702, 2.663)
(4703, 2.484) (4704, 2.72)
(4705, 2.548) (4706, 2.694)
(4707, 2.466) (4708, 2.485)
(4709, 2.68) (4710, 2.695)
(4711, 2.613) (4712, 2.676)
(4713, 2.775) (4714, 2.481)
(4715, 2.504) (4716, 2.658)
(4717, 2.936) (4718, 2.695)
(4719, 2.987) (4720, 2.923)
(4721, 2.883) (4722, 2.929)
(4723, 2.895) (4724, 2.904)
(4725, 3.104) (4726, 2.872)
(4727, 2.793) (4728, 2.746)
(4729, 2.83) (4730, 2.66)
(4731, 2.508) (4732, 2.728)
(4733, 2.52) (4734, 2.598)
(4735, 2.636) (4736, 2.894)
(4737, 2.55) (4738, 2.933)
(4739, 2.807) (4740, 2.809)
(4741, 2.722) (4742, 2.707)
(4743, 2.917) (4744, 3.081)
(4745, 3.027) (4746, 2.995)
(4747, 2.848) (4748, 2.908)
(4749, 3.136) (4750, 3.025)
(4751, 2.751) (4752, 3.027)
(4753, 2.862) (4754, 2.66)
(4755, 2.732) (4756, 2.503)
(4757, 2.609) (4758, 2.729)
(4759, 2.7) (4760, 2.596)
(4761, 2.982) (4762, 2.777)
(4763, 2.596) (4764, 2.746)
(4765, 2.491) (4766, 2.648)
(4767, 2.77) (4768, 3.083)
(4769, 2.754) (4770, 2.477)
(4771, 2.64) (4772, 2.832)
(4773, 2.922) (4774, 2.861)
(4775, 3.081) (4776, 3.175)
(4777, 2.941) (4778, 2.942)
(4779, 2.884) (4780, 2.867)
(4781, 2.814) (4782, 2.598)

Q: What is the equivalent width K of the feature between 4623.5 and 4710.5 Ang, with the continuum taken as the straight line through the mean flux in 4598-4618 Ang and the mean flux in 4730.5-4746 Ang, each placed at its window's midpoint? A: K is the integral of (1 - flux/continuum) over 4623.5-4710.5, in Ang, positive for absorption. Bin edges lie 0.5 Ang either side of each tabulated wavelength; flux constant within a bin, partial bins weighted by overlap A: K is 3.4 Ang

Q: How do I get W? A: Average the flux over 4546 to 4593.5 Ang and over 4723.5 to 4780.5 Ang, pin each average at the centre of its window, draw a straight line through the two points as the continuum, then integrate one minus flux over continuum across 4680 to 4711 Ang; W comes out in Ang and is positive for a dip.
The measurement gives 1.4 Ang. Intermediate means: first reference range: 2.67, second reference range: 2.81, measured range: 2.64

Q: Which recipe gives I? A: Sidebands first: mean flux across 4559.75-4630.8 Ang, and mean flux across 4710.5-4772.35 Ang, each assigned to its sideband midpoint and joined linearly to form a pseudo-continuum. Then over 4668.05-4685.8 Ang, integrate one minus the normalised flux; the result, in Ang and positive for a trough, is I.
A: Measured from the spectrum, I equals 0.9 Ang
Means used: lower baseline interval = 2.74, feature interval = 2.62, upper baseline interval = 2.78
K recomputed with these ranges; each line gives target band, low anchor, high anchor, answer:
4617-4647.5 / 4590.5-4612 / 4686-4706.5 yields -0.65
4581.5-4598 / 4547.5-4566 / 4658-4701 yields -0.35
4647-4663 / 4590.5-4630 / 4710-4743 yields 0.50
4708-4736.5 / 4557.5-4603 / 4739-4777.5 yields 0.44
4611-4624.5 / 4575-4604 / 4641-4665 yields -1.41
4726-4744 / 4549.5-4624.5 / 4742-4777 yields 0.42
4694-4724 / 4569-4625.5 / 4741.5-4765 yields 0.88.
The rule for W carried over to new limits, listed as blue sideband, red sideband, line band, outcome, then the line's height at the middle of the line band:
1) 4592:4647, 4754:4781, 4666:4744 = 2.1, 2.76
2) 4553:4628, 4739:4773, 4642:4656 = 0.5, 2.75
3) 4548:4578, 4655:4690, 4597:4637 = -2.0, 2.64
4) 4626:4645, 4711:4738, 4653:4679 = 0.9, 2.71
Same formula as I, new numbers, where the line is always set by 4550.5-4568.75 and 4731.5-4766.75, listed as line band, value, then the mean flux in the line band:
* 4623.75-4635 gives -0.4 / 2.8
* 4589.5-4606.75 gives 0.3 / 2.64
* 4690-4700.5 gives 0.2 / 2.69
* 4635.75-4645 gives 0.3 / 2.63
